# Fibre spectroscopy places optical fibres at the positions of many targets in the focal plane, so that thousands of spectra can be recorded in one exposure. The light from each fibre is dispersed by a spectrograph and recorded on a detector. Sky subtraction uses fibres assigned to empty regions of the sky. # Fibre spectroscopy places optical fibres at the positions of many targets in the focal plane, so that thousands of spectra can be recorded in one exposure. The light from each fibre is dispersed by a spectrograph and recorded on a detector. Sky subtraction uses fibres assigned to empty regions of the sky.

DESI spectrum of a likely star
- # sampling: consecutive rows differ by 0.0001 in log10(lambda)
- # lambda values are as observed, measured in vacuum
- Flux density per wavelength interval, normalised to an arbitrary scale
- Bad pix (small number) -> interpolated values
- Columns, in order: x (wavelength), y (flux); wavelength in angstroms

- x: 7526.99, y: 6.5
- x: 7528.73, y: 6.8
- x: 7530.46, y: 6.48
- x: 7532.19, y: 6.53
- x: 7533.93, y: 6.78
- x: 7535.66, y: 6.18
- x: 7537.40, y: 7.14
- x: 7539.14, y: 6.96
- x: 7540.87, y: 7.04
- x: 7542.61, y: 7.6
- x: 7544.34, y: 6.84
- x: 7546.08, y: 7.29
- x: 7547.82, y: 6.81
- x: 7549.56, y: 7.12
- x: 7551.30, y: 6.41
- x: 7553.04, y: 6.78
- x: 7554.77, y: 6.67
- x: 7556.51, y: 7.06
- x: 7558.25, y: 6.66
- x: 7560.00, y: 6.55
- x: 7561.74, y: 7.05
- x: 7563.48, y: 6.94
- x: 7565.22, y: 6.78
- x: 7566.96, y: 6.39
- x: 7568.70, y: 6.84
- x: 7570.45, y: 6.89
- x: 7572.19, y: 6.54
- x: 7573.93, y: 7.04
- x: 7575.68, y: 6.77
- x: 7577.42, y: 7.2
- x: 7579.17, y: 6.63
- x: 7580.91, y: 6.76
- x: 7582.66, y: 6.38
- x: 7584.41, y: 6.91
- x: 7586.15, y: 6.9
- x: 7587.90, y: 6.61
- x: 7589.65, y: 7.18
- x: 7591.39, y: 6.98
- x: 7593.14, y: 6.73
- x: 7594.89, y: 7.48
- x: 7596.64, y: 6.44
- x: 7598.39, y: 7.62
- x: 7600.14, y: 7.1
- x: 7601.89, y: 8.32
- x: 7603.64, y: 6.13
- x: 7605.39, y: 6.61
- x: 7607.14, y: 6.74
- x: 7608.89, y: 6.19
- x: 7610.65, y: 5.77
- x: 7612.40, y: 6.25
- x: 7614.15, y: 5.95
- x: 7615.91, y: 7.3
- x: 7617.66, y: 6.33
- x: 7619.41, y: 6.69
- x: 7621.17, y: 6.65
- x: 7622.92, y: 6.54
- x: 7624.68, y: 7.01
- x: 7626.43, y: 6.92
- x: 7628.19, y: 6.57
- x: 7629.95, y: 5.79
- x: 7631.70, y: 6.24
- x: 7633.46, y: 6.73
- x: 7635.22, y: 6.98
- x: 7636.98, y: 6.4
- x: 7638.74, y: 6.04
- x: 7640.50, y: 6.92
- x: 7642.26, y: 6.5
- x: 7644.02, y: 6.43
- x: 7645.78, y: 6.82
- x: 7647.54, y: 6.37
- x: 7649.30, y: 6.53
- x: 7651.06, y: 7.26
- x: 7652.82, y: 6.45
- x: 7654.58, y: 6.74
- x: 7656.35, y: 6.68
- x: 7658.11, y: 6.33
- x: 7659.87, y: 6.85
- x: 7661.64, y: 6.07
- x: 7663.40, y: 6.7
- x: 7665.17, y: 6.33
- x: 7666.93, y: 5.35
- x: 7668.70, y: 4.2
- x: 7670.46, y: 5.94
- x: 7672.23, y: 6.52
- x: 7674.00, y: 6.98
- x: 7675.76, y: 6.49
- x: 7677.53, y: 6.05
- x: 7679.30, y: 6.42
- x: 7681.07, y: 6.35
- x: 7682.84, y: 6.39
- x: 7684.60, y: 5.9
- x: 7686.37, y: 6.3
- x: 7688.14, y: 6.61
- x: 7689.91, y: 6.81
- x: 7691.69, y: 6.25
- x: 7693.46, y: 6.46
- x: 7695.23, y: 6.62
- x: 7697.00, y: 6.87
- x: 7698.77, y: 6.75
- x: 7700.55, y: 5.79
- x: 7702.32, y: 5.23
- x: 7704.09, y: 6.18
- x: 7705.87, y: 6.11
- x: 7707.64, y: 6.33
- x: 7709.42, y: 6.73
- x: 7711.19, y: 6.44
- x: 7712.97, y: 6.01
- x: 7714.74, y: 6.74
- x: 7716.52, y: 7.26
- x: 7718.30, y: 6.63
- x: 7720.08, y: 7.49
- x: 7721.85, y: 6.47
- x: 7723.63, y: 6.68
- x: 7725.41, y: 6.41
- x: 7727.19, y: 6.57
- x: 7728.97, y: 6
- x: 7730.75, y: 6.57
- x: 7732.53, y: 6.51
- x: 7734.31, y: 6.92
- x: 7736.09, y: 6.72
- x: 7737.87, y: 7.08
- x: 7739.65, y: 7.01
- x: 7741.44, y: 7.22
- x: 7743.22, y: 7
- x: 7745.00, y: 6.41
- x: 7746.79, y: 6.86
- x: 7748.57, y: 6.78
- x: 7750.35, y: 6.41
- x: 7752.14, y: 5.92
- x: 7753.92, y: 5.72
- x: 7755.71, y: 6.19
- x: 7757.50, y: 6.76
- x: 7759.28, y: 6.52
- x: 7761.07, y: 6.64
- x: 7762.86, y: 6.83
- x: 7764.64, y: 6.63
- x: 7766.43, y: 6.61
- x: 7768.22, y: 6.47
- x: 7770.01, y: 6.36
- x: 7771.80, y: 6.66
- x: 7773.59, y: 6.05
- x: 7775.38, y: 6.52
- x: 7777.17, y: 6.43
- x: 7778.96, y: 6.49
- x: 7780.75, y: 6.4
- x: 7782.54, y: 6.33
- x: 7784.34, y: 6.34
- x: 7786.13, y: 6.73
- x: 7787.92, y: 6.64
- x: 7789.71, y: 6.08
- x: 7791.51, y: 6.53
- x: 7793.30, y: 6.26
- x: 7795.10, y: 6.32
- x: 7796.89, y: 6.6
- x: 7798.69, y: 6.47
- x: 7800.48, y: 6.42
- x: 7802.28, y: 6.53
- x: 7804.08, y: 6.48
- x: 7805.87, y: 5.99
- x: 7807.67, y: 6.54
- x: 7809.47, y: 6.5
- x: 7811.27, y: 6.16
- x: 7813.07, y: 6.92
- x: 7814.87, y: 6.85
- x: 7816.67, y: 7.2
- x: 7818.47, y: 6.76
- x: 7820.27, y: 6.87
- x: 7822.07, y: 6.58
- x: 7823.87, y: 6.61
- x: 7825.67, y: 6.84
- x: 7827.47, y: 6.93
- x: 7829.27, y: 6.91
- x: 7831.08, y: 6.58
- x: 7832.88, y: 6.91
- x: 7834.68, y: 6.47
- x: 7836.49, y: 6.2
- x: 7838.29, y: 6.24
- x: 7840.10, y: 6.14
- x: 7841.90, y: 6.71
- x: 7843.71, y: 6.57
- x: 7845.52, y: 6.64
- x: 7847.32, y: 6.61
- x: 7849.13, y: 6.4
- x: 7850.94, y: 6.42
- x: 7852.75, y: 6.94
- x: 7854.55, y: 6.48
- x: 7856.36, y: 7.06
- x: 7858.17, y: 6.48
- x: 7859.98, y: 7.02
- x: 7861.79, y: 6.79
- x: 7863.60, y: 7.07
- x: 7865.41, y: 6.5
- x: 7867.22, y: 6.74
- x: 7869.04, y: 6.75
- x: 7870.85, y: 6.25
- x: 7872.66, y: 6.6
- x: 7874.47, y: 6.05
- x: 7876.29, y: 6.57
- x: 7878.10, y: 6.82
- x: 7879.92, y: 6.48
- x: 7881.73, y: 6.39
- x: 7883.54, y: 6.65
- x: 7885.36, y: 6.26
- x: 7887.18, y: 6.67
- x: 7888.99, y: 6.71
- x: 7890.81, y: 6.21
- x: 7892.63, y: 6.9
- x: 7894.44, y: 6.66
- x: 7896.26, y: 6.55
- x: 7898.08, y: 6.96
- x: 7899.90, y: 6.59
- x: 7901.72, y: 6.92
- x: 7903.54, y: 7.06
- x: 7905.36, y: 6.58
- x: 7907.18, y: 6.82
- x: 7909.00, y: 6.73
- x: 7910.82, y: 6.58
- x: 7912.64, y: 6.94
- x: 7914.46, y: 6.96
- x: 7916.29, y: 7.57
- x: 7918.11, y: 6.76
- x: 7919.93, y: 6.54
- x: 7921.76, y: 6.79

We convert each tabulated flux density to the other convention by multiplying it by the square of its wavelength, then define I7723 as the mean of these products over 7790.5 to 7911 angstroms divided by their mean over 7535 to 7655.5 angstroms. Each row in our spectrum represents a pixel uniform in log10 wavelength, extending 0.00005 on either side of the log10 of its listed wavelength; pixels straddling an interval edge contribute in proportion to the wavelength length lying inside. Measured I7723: 1.05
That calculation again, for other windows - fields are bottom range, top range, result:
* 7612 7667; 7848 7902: 1.08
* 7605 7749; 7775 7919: 1.07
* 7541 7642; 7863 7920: 1.07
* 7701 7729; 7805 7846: 1.05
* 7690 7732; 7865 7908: 1.07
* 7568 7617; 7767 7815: 1.00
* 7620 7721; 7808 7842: 1.07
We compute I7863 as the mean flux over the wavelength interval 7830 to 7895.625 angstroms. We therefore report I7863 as 6.58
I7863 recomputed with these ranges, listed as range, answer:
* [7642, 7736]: 6.42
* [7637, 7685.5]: 6.36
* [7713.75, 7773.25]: 6.63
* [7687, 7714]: 6.35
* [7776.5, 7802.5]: 6.44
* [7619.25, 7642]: 6.57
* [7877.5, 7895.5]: 6.57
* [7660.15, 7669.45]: 5.82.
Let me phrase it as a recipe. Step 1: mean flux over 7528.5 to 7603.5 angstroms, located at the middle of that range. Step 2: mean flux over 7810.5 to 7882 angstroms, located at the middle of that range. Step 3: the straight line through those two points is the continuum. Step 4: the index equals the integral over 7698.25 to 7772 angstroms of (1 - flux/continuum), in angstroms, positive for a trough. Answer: 2.18 angstroms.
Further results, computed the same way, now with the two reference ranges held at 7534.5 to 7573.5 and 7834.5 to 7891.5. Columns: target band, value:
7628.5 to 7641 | 0.6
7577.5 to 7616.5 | 0.2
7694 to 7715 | 1.3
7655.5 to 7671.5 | 1.6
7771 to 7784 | 0.5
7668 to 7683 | 1.3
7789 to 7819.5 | 0.5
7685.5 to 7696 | 0.3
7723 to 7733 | 0.4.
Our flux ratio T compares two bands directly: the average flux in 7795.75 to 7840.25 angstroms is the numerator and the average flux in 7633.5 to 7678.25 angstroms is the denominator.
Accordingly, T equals 1.0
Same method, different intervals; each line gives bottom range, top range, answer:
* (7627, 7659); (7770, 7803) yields 0.98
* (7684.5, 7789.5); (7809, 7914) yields 1.02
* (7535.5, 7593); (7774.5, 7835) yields 0.96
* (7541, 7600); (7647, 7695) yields 0.92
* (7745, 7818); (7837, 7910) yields 1.02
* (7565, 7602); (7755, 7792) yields 0.94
